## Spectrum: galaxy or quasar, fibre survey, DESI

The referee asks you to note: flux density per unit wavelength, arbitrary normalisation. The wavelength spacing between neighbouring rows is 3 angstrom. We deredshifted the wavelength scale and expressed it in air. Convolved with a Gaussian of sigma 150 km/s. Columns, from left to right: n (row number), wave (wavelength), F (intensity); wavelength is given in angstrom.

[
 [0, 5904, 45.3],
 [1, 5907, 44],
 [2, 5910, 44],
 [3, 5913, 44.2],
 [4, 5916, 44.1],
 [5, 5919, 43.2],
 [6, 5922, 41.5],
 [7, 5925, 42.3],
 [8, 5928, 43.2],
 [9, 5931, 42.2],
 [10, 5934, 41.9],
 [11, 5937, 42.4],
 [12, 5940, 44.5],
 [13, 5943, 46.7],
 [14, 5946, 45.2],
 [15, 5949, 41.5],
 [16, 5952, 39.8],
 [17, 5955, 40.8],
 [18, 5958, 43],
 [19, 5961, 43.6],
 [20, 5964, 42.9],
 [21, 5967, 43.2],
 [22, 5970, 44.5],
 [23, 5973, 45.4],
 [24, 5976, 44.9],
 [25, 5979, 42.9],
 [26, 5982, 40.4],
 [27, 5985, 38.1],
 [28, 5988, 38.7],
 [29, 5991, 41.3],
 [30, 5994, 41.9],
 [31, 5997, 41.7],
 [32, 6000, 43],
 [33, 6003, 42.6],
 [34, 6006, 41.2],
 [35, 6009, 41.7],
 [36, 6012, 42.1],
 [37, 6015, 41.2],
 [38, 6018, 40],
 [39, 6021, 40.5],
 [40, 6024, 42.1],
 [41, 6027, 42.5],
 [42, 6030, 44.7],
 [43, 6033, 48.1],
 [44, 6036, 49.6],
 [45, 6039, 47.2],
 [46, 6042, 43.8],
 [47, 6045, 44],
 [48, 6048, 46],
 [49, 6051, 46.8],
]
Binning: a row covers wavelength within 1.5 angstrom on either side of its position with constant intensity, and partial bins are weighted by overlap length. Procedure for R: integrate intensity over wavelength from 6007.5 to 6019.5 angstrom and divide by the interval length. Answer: 41.3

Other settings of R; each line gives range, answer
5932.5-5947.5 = 44.1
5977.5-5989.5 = 40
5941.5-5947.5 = 46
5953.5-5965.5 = 42.6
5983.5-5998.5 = 40.3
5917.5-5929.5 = 42.6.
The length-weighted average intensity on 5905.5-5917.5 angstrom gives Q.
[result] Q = 44.1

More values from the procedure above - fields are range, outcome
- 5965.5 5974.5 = 44.4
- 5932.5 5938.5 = 42.1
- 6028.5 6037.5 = 47.5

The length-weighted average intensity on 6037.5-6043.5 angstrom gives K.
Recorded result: 45.5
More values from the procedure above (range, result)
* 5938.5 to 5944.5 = 45.6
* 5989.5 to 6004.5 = 42.1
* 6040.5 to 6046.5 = 43.9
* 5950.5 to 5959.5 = 41.2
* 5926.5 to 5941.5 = 42.8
